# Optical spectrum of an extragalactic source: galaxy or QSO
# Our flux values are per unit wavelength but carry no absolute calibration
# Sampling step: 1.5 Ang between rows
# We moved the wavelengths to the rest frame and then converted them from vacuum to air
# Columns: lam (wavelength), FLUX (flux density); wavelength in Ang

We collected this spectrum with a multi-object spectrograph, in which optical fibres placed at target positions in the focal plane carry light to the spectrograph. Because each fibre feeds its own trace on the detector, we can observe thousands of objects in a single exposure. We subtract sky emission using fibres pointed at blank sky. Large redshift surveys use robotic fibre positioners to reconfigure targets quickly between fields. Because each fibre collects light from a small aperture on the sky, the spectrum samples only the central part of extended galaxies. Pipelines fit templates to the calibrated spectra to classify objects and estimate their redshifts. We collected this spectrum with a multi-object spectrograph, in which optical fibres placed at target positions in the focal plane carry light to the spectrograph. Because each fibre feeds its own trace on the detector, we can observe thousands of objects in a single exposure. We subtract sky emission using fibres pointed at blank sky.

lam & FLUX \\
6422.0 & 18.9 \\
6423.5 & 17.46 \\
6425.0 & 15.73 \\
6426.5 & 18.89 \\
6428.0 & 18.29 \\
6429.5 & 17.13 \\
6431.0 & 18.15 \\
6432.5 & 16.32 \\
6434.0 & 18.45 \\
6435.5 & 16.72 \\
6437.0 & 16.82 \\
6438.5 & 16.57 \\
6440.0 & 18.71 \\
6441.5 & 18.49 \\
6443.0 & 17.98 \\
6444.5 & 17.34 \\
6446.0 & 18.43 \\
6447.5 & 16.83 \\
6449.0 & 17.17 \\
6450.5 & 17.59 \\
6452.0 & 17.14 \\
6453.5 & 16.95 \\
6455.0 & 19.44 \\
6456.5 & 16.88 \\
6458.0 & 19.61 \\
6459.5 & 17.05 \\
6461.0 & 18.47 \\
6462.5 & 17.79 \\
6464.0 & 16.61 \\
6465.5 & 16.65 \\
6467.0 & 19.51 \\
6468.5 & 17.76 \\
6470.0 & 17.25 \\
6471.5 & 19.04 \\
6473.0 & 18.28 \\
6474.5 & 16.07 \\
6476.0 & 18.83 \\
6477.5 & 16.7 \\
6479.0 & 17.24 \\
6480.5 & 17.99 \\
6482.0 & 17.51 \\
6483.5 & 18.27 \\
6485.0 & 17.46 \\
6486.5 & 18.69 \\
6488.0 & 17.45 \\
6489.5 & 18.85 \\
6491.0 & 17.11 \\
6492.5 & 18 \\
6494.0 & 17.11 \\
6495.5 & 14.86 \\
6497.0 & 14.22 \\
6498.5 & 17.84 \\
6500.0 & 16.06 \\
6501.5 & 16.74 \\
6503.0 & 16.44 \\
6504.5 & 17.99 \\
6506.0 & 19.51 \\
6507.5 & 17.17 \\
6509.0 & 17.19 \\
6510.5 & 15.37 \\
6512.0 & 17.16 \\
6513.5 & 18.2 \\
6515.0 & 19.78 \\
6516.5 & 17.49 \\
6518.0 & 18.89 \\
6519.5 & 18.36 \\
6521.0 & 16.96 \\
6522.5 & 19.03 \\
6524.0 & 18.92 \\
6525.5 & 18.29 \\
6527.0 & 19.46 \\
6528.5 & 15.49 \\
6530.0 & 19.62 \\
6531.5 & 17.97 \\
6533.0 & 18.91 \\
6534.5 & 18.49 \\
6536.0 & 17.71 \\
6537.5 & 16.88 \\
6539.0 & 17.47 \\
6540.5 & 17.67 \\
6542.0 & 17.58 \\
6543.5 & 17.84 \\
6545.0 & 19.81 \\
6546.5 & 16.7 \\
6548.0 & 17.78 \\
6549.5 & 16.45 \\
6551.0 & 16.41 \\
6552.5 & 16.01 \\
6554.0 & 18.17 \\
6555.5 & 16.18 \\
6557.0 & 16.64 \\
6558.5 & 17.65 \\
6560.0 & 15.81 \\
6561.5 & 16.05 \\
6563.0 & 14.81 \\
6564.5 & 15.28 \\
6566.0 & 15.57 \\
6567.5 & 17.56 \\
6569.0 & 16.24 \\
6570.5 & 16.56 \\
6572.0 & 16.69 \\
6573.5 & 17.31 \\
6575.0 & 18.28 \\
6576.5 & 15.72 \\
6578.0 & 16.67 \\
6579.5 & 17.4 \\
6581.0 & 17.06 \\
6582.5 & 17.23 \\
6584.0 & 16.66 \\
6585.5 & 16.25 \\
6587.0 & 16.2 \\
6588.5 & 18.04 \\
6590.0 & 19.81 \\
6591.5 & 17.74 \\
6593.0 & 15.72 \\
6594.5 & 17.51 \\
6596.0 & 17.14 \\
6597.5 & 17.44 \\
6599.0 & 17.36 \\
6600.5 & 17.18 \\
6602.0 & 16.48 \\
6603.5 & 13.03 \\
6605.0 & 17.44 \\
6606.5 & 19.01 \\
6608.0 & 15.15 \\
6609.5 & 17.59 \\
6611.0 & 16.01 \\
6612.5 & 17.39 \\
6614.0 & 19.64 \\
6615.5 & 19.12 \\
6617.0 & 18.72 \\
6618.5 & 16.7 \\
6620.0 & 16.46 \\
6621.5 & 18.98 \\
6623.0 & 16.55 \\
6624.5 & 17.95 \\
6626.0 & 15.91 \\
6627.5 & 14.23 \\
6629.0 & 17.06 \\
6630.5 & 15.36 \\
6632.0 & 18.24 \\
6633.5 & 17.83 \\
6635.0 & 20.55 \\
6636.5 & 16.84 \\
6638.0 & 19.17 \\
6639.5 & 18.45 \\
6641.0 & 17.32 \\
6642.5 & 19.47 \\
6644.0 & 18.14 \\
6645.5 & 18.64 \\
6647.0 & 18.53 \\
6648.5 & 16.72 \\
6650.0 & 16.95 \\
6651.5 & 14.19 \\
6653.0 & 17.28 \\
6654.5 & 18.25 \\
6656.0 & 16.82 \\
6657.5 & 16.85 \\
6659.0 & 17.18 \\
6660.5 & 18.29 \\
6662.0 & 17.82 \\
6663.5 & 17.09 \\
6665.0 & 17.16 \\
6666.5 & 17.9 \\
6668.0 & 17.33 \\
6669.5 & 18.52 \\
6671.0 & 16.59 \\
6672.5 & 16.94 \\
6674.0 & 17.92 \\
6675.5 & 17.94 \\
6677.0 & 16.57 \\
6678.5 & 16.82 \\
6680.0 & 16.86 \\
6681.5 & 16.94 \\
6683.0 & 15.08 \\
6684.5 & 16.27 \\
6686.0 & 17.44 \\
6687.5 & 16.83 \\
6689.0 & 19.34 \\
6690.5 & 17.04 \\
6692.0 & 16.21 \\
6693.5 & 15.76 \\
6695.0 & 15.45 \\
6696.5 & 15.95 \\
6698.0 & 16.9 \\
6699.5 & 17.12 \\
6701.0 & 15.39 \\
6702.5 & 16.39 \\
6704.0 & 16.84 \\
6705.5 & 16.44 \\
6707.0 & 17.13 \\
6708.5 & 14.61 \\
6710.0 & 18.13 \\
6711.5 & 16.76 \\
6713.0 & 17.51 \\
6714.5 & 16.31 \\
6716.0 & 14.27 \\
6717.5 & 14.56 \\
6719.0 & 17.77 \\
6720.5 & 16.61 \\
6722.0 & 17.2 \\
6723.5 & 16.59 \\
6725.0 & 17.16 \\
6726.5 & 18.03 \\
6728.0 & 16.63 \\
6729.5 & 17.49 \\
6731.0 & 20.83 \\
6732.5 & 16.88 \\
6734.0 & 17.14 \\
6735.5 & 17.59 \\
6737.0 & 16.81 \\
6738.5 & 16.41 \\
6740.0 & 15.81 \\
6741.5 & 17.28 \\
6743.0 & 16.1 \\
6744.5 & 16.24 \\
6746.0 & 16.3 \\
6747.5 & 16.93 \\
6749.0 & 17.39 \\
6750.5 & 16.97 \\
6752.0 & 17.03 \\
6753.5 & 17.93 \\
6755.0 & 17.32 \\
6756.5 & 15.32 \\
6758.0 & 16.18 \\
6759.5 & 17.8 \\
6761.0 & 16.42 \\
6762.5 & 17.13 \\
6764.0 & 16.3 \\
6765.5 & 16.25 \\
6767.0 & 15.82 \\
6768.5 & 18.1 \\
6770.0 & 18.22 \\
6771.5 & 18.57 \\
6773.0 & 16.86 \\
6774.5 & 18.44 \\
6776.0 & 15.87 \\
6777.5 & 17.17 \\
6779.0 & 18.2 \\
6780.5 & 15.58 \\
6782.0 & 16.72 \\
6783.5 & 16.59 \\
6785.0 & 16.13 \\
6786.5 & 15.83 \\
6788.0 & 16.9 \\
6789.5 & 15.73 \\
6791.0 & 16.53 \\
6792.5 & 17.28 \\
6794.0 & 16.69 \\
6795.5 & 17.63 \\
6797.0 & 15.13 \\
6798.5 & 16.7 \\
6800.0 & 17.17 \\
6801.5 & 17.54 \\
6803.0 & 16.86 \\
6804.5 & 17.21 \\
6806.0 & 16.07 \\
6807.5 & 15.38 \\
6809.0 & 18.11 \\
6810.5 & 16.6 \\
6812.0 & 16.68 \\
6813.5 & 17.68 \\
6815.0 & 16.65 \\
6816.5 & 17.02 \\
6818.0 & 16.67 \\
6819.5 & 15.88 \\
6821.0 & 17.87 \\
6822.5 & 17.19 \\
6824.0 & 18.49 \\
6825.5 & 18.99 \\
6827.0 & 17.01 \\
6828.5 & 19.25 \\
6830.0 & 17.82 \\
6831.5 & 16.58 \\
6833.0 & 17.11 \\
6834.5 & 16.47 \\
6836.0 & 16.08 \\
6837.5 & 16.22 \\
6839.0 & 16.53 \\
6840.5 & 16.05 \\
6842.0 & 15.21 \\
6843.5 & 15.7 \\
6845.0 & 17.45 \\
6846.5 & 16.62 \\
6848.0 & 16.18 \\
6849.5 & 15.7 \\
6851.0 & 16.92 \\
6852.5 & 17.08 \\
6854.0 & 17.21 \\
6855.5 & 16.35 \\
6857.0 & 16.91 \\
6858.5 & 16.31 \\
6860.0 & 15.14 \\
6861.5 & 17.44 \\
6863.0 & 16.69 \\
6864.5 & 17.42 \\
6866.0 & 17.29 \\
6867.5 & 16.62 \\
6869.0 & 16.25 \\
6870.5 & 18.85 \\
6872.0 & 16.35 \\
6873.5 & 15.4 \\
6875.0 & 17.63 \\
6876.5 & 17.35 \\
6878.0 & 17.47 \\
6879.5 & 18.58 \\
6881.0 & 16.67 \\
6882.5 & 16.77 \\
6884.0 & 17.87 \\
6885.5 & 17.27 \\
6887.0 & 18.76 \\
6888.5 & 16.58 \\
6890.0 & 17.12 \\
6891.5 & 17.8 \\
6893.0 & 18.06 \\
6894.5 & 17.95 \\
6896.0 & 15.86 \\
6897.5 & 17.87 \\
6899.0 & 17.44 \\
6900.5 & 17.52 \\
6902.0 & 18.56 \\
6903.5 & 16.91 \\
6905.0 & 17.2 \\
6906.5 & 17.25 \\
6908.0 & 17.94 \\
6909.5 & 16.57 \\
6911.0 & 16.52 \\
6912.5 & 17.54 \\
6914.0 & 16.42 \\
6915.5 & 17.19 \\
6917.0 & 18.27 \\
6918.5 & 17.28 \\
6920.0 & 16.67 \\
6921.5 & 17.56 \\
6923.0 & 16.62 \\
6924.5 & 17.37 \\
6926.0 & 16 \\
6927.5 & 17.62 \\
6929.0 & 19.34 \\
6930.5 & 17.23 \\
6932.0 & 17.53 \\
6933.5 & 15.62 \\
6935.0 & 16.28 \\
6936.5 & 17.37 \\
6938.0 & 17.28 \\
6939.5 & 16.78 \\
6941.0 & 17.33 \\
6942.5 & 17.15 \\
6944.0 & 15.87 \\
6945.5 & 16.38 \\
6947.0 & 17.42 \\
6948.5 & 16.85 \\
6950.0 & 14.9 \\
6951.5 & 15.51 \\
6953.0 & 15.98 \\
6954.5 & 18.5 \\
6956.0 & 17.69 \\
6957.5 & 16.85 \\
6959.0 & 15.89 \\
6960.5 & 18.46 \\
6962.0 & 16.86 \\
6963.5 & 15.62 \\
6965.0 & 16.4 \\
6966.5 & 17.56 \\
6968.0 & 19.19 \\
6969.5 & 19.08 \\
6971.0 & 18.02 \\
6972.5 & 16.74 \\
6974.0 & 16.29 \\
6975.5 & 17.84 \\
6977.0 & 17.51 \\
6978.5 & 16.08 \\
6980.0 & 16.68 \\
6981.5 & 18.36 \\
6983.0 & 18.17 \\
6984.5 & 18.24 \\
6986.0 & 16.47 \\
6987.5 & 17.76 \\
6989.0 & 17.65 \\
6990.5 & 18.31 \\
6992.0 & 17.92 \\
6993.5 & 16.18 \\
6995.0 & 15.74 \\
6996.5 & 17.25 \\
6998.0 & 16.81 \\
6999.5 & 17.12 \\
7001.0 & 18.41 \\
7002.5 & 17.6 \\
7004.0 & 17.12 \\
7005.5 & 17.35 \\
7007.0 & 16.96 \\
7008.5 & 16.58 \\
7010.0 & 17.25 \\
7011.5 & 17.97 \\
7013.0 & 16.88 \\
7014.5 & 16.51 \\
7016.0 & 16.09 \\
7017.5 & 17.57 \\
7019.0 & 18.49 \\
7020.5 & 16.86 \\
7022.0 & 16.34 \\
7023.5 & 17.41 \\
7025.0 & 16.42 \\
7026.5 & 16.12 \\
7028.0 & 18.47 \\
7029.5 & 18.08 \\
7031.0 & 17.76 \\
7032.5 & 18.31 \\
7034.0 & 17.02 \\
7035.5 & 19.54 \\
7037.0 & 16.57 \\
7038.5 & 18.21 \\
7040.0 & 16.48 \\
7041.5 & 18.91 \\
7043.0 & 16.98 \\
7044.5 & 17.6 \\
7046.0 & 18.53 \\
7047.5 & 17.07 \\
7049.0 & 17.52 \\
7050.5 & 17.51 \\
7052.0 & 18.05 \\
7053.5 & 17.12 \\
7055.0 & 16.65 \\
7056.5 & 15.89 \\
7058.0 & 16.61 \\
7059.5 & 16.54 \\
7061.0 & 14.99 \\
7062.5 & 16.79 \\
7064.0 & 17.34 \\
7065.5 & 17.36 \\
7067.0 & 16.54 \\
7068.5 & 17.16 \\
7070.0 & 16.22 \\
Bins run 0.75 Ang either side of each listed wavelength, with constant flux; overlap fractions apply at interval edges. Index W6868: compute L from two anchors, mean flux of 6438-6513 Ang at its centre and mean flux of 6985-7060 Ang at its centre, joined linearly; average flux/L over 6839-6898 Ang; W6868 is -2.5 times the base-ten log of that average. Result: 0.03 mag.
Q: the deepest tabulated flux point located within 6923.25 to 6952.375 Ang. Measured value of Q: 14.9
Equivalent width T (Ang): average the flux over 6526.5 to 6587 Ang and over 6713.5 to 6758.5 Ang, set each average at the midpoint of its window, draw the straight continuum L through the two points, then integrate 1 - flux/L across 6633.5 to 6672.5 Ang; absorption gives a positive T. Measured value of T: -1.6 Ang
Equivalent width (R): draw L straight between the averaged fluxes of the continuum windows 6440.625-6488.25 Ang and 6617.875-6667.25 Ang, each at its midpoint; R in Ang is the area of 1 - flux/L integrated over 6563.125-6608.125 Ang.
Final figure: 1.7 Ang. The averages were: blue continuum 17.8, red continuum 17.4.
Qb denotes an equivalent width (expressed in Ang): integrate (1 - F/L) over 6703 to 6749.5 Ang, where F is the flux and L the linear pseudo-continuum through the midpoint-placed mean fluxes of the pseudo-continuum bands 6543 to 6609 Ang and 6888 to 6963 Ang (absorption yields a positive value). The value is 0.37 Ang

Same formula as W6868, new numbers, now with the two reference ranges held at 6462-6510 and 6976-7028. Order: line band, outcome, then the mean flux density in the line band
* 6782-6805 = 0.041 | 16.7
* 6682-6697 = 0.050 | 16.6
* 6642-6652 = -0.012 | 17.6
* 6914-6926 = 0.006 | 17.1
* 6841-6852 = 0.065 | 16.3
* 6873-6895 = -0.011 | 17.4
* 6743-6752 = 0.037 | 16.7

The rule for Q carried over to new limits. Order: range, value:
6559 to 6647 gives 13.03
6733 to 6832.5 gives 15.13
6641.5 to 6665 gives 14.19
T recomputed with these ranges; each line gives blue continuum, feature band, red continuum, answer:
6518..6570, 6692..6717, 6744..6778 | 1.2 Ang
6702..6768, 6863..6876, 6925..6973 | 0.0 Ang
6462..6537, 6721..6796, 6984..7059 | 2.3 Ang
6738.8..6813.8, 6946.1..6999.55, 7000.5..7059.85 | 0.2 Ang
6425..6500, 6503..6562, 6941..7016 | -0.5 Ang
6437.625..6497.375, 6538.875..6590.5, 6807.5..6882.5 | 1.5 Ang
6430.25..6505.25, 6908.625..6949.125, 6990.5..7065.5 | 0.5 Ang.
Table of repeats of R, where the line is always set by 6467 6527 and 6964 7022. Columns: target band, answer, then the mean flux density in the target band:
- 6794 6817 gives 0.8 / 16.8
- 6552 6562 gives 0.5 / 16.7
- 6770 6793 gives 0.8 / 16.9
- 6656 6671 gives 0.0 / 17.5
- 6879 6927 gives 0.2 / 17.3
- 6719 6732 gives -0.1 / 17.6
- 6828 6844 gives 0.7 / 16.6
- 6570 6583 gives 0.4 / 17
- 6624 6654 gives 0.2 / 17.4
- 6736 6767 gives 1.4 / 16.7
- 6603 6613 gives 0.6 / 16.6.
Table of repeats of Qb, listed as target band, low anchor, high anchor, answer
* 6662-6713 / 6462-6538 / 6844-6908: 1.6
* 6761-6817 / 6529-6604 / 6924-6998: 0.8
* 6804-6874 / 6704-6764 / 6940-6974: 0.4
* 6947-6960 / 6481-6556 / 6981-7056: 0.6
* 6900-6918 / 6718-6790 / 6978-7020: -0.2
